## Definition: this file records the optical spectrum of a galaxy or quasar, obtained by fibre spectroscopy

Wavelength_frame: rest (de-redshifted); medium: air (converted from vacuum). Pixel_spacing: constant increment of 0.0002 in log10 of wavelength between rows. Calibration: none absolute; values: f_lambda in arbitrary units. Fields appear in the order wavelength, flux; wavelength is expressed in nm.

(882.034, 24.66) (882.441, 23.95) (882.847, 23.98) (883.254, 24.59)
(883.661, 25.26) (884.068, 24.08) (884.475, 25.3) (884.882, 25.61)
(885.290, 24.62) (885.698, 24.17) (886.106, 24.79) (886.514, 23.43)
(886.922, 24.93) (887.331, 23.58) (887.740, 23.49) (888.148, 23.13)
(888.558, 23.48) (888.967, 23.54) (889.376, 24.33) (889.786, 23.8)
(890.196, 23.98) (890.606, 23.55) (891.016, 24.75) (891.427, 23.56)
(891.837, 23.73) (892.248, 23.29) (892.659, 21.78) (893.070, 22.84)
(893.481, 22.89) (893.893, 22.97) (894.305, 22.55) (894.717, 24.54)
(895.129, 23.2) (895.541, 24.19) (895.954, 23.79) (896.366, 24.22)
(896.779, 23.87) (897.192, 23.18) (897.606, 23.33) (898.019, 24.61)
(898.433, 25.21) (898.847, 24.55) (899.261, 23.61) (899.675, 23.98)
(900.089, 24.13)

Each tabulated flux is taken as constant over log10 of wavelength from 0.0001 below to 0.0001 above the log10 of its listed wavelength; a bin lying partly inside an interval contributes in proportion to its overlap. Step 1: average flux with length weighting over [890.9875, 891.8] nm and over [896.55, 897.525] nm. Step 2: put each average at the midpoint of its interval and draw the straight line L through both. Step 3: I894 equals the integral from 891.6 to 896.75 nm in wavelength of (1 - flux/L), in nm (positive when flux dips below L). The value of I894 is 0.08 nm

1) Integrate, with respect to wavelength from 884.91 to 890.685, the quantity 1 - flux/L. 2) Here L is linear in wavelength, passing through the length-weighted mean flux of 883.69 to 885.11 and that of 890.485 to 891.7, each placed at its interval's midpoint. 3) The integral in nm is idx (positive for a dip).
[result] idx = 0.12 nm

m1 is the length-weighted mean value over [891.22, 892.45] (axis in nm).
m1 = 23.5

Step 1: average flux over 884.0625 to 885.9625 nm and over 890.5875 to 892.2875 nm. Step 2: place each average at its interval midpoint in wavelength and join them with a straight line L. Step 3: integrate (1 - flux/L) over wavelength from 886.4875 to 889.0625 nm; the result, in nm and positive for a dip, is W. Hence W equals 0.08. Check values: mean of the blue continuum 24.8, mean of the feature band 23.7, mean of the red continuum 23.8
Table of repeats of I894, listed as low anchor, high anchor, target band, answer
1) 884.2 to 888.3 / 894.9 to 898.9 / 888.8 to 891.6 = 0.030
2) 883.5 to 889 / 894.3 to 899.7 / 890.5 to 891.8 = 0.009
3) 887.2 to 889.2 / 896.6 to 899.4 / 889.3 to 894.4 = 0.064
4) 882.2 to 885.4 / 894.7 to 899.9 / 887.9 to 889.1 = 0.052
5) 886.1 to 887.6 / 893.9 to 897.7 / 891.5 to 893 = 0.052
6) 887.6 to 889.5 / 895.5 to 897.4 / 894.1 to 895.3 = 0.016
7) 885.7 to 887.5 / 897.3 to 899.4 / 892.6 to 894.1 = 0.093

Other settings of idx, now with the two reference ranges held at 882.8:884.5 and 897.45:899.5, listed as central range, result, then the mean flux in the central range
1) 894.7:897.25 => 0.05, 23.8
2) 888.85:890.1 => 0.03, 23.9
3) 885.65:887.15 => 0.01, 24.3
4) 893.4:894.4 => 0.06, 22.8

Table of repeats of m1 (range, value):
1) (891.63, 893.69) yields 22.9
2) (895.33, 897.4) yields 23.8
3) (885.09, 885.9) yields 24.4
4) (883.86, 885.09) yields 25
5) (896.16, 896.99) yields 24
